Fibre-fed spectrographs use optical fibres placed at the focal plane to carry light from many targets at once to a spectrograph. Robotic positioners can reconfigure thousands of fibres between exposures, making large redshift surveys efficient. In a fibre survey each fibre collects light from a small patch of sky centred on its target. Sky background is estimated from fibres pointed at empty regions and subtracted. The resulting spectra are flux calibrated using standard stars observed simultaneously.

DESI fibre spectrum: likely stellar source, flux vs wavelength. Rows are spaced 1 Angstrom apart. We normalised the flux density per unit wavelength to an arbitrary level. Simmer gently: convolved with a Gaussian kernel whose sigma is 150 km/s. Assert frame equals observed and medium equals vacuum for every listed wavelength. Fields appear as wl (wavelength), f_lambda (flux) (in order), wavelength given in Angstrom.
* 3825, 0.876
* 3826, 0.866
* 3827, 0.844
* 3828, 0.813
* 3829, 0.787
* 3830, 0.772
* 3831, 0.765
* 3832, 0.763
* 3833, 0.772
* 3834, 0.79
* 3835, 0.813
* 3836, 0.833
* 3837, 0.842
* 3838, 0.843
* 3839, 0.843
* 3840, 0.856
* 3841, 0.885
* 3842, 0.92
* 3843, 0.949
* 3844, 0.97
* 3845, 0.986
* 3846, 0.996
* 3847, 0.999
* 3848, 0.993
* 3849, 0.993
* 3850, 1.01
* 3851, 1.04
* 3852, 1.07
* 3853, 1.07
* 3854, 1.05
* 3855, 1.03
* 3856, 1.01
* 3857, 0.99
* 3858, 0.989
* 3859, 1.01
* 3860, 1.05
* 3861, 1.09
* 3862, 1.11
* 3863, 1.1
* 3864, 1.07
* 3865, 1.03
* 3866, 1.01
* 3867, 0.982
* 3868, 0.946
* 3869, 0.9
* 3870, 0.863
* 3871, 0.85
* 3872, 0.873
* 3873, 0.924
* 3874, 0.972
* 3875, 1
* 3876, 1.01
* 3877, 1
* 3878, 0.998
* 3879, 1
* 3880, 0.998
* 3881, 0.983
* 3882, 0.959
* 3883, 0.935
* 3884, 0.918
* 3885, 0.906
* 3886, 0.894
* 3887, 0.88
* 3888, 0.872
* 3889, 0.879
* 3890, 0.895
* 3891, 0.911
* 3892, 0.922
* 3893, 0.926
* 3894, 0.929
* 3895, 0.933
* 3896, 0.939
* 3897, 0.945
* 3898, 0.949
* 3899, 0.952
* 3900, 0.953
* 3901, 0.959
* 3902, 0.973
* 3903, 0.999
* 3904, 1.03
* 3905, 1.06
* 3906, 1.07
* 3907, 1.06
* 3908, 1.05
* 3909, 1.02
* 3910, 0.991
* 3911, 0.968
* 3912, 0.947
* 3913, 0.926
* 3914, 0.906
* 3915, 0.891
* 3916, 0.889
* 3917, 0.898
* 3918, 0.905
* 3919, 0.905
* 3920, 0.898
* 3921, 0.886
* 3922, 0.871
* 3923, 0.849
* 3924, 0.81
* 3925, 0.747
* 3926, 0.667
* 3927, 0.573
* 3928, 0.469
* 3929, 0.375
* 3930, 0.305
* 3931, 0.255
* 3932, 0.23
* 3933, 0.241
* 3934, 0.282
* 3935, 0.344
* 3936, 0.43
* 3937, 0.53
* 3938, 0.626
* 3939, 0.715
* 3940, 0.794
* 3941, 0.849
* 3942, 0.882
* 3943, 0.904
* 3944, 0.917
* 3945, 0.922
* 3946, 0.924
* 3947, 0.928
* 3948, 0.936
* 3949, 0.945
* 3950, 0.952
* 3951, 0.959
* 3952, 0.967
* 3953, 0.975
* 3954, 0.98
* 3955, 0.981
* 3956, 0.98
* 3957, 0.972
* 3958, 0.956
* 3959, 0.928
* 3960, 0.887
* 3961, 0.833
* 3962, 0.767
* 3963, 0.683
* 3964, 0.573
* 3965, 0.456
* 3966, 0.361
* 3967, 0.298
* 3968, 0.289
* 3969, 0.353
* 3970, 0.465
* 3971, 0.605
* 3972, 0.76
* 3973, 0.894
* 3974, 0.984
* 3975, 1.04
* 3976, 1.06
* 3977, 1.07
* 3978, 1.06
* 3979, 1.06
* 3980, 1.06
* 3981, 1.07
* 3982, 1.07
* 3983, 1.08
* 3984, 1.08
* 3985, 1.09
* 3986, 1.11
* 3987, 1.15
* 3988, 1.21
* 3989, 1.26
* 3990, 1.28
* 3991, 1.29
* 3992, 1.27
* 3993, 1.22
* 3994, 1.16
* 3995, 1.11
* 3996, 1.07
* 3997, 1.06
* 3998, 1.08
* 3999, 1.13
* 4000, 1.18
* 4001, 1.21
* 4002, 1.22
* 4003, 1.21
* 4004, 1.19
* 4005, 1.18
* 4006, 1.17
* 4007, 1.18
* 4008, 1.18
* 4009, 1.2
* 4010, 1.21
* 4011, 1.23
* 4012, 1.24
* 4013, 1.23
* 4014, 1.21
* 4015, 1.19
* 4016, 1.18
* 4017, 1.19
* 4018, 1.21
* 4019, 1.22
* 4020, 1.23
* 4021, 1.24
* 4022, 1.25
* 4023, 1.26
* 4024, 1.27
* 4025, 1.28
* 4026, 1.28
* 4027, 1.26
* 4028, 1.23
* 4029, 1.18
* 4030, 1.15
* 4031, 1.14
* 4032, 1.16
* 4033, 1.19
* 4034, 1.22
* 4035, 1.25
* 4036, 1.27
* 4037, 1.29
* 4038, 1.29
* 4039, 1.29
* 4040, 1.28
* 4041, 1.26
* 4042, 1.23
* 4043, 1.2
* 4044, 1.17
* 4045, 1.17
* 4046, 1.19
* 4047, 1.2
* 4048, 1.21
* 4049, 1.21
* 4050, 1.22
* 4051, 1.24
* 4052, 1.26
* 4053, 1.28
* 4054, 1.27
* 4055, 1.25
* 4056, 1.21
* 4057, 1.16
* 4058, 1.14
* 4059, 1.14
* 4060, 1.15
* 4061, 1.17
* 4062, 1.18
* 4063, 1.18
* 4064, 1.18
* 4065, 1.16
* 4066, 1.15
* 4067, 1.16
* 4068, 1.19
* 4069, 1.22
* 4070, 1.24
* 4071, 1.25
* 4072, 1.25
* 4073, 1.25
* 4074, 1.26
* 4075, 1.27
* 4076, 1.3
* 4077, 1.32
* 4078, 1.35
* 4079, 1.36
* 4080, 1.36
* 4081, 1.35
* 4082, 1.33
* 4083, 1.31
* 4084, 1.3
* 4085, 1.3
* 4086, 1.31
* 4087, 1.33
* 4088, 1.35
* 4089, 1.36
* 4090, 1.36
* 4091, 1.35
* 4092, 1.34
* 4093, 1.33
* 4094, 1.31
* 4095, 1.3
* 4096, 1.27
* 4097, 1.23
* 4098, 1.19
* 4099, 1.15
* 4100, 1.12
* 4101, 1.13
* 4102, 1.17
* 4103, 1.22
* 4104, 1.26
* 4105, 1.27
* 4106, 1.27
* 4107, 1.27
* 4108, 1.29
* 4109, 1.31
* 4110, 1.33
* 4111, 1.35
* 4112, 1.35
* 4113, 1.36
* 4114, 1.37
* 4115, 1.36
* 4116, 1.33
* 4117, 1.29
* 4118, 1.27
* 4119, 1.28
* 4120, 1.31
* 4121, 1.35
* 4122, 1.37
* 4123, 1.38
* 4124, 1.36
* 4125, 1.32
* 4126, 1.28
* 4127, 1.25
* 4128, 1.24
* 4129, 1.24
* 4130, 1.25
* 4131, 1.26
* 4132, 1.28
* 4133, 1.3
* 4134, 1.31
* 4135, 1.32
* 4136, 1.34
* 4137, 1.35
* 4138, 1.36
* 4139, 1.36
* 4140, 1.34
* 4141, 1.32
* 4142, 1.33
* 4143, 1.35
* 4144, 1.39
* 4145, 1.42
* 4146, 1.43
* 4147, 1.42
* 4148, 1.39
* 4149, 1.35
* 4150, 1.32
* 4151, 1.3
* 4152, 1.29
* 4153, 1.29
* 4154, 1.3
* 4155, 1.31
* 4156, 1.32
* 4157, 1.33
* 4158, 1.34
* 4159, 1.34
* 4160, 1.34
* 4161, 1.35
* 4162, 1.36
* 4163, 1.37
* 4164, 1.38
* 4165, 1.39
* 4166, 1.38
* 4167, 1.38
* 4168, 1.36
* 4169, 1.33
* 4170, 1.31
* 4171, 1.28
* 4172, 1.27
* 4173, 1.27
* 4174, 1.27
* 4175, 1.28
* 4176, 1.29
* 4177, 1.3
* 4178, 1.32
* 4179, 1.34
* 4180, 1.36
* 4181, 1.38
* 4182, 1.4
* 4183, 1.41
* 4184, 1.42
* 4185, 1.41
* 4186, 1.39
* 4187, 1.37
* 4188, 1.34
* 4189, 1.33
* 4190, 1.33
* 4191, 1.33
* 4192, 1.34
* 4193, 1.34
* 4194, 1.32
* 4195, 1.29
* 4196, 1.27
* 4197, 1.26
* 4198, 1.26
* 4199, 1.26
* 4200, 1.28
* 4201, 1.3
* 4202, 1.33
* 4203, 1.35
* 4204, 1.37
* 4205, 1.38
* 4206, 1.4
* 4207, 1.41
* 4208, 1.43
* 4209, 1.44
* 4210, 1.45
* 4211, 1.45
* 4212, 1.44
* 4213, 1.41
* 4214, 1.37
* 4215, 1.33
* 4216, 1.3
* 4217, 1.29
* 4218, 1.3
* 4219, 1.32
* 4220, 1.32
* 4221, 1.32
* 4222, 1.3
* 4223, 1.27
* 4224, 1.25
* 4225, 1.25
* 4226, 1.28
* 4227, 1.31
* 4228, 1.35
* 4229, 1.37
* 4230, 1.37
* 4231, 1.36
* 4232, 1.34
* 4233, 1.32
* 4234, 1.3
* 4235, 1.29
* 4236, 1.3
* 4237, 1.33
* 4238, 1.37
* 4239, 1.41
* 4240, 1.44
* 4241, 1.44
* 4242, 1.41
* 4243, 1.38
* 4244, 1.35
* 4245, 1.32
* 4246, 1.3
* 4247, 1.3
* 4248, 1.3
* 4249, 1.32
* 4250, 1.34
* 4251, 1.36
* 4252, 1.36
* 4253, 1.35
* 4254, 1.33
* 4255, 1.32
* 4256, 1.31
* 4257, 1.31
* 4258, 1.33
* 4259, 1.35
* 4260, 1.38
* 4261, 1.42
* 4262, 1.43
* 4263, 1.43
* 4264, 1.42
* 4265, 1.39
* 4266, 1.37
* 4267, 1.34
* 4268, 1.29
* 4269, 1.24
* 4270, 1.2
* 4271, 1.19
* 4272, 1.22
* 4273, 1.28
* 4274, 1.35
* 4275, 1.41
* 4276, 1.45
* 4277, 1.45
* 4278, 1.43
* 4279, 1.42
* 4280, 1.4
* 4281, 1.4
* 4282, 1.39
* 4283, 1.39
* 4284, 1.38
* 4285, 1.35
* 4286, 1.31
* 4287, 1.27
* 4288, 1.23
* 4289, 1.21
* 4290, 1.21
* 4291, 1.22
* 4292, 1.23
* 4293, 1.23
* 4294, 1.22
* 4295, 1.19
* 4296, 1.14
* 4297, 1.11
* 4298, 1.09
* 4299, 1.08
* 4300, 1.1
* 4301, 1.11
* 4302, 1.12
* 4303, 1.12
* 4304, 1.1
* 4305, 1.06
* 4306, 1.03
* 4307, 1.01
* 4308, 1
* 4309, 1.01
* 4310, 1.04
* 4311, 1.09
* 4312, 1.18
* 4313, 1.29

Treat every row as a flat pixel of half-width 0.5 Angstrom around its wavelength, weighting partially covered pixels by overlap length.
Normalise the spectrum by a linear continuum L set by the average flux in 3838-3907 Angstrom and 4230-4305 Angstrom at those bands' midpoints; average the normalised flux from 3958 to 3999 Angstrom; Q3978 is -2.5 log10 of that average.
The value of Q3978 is 0.143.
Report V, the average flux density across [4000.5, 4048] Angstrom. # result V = 1.22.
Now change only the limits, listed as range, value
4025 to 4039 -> 1.23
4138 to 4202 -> 1.34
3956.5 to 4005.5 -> 0.967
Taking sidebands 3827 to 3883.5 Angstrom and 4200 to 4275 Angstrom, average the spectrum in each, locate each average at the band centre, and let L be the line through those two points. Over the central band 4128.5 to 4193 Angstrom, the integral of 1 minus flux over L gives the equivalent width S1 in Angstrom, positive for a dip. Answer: -3.8 Angstrom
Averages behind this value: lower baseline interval 0.947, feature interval 1.34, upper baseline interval 1.34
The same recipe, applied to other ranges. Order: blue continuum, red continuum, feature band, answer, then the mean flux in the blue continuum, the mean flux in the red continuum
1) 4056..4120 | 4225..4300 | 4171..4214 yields -1.6 Angstrom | 1.27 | 1.32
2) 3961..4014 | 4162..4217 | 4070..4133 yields -5.0 Angstrom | 1.01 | 1.35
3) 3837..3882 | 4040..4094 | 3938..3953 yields 2.8 Angstrom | 0.981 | 1.25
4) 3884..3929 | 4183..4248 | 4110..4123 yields -1.4 Angstrom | 0.901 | 1.34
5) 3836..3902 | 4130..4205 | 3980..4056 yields -3.6 Angstrom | 0.962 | 1.33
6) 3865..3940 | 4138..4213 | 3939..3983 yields 4.8 Angstrom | 0.844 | 1.35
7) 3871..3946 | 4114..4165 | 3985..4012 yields -4.0 Angstrom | 0.839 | 1.33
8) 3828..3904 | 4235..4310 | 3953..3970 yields 5.2 Angstrom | 0.944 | 1.28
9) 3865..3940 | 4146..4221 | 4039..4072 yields -2.7 Angstrom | 0.844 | 1.34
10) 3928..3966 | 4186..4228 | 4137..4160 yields -2.8 Angstrom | 0.726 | 1.33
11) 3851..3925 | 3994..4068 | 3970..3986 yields 1.8 Angstrom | 0.961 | 1.2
